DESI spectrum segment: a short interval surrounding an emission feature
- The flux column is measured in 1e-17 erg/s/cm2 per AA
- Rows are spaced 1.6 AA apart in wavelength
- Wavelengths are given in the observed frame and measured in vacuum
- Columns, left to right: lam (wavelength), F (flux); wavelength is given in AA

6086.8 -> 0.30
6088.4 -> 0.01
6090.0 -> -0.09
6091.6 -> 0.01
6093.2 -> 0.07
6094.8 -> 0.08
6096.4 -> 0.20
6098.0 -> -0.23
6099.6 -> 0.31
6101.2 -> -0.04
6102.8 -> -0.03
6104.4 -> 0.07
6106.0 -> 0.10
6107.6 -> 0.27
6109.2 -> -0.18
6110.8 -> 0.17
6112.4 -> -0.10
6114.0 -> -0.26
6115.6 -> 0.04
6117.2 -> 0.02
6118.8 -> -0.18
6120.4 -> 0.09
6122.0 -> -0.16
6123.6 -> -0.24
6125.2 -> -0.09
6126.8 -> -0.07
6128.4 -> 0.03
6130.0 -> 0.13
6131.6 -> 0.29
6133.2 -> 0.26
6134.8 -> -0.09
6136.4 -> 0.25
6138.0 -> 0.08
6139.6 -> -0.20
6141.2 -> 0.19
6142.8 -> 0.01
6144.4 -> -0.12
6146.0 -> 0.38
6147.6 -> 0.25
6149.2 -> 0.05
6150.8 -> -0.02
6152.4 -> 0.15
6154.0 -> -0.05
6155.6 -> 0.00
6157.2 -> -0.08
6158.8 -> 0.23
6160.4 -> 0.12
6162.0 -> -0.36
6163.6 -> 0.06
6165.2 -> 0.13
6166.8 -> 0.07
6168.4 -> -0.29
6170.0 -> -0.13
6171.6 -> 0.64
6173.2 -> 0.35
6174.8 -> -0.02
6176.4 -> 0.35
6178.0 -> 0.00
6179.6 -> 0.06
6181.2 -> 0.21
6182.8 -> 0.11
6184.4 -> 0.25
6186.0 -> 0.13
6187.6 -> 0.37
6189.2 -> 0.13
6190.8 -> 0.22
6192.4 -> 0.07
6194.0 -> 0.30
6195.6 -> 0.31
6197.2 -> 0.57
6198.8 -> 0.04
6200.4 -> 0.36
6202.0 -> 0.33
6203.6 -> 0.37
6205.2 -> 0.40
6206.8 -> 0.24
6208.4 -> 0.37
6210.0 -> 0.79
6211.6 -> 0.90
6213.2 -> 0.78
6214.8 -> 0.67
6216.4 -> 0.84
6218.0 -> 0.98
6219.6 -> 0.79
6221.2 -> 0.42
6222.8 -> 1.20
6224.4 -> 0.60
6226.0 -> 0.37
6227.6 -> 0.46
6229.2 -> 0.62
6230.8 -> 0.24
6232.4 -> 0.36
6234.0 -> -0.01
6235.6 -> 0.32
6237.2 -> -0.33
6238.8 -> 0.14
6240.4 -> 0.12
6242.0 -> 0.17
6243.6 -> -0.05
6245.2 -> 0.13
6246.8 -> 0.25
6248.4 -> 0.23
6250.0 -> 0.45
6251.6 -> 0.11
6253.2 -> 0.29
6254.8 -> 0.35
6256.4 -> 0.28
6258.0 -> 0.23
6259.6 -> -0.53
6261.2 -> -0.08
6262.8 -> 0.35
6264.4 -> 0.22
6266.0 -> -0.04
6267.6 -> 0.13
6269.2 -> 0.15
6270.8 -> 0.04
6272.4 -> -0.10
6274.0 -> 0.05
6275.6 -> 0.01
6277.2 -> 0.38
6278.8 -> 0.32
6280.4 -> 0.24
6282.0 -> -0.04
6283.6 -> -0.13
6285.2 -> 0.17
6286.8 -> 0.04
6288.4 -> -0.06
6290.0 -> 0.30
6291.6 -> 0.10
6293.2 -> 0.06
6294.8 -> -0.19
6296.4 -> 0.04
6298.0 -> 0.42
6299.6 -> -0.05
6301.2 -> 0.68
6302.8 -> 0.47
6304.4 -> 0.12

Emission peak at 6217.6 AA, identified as C IV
